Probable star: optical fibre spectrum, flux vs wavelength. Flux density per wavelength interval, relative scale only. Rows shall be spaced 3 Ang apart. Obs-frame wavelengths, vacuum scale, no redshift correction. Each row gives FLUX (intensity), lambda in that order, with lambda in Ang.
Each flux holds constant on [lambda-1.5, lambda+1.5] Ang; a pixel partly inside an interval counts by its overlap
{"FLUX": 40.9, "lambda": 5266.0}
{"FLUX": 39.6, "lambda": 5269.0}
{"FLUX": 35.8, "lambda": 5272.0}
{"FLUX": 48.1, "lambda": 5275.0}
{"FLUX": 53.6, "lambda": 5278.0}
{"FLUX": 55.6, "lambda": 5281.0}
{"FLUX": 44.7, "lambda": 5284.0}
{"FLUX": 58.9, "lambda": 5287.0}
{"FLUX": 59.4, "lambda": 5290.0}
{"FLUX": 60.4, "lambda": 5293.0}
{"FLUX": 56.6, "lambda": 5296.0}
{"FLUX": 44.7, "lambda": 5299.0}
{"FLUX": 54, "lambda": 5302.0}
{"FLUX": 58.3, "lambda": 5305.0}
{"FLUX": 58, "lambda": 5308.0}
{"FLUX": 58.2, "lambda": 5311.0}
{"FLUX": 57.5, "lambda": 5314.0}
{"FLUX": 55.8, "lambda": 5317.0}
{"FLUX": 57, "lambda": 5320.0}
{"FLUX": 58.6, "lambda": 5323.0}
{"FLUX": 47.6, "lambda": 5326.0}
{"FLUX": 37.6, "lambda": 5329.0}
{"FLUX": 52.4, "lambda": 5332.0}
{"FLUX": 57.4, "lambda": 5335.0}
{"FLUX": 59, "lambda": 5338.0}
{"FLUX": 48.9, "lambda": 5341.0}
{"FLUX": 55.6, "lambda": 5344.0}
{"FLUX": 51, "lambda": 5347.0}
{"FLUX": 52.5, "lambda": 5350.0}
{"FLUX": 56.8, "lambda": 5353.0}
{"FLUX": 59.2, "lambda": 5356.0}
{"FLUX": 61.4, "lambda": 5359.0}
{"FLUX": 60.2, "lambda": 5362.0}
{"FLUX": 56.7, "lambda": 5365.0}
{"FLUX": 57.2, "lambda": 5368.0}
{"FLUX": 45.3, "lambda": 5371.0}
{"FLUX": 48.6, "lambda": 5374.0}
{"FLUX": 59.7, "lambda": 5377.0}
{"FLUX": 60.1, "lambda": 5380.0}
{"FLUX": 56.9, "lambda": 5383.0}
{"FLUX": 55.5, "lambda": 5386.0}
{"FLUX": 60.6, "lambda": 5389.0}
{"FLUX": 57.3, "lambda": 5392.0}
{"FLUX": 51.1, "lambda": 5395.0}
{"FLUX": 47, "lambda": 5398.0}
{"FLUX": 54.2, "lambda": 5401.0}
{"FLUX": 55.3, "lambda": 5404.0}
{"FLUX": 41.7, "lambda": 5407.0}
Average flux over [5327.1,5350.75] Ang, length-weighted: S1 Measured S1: 51.7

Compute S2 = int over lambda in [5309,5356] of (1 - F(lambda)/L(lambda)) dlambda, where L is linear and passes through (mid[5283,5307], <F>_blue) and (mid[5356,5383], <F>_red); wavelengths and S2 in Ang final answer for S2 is 1.4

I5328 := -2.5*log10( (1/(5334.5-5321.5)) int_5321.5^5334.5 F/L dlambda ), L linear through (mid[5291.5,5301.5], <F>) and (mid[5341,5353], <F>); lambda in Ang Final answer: 0.08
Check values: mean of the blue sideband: 53.9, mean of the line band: 49.7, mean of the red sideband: 53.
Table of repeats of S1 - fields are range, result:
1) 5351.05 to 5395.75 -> 56.5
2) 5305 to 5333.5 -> 53.9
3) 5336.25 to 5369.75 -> 56.2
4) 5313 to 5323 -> 57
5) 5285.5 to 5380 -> 55.1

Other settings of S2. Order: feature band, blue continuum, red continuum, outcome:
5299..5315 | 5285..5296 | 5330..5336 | 0.11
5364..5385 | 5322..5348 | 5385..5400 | -0.54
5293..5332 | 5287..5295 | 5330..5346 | 2.15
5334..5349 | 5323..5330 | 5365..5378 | -1.76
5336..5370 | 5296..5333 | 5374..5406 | -1.08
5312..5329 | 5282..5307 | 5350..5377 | 0.39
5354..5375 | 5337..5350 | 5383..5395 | -0.31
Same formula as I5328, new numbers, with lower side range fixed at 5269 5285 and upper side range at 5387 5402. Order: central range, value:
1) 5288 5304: -0.15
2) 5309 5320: -0.16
